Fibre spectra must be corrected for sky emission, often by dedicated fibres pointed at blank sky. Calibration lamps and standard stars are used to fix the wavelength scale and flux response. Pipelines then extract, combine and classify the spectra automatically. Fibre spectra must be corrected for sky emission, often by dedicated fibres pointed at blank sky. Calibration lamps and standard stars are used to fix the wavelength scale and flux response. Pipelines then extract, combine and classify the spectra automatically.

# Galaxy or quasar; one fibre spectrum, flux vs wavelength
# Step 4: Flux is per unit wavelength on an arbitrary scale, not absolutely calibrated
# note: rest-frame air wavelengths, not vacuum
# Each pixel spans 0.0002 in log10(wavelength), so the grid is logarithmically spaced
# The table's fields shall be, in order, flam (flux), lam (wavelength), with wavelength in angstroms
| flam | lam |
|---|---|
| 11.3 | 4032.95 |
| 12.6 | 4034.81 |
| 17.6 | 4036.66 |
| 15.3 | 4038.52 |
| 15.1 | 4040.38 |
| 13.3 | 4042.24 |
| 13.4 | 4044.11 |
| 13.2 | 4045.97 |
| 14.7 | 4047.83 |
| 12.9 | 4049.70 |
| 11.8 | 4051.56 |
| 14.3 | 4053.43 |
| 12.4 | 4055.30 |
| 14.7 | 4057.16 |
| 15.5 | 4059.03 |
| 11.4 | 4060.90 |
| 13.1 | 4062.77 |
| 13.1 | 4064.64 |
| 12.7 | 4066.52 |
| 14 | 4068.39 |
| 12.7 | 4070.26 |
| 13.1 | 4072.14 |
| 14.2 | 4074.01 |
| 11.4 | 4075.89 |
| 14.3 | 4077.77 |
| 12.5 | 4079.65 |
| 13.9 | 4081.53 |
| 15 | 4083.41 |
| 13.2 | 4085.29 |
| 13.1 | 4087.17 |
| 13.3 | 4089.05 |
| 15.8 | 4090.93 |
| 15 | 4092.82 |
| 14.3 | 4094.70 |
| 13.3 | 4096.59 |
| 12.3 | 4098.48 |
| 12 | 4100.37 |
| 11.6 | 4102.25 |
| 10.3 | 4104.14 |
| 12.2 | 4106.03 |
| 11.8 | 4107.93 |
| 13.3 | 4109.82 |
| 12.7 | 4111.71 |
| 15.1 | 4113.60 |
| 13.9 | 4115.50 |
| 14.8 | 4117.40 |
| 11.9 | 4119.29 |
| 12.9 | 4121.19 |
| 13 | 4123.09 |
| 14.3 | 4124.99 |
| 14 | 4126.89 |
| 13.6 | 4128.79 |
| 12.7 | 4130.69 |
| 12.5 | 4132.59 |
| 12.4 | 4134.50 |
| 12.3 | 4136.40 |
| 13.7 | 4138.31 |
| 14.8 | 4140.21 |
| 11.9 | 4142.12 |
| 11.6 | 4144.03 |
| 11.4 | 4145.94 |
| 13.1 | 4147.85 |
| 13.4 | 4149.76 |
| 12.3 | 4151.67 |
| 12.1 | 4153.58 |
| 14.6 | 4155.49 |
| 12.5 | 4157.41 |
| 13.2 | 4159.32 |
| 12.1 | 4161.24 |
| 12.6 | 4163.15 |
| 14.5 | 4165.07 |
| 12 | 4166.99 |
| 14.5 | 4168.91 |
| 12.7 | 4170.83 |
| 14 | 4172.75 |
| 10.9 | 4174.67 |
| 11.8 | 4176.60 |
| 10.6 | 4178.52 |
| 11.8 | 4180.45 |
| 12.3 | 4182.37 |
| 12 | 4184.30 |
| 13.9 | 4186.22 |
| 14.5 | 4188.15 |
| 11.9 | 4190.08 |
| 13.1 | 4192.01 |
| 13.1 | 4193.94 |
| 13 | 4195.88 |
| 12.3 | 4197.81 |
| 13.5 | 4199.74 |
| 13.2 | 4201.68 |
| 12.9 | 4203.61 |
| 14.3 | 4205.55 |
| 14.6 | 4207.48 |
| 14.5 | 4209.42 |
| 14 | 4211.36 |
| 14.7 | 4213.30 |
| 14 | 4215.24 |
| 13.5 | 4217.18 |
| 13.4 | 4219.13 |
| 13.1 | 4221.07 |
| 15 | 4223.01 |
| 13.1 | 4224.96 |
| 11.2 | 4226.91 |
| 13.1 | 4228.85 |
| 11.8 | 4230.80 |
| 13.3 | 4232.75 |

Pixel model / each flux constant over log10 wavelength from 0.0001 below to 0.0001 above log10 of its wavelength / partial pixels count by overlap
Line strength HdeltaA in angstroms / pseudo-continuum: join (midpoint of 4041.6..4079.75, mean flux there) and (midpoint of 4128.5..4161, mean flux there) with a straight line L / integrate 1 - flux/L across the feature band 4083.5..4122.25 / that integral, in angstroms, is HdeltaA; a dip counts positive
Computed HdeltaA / -0.4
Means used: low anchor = 13.3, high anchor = 12.8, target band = 13.2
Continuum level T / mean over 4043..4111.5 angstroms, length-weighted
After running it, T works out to 13.2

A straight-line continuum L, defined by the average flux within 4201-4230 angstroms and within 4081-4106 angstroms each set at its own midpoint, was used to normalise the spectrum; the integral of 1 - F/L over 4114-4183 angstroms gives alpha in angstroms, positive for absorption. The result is 2.9 angstroms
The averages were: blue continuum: 13.3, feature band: 12.9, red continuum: 13.6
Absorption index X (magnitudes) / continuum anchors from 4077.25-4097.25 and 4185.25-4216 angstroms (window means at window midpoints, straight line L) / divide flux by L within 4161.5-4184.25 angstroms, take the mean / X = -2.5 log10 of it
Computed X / 0.10 mag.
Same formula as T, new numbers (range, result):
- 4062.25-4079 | 13.2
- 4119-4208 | 12.9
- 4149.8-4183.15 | 12.6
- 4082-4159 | 13.1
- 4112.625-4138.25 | 13.3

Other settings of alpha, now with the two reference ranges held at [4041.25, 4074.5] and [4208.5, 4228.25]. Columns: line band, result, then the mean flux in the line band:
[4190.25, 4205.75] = 0.6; 13.1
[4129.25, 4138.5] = 0.5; 12.7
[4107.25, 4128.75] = 0.0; 13.5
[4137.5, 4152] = 0.8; 12.8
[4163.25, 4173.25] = 0.1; 13.4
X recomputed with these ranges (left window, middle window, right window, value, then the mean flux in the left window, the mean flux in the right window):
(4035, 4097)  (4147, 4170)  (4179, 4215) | 0.03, 13.7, 13.3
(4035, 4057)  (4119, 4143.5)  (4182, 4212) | 0.04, 14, 13.3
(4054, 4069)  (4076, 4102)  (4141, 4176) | -0.03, 13.4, 12.7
